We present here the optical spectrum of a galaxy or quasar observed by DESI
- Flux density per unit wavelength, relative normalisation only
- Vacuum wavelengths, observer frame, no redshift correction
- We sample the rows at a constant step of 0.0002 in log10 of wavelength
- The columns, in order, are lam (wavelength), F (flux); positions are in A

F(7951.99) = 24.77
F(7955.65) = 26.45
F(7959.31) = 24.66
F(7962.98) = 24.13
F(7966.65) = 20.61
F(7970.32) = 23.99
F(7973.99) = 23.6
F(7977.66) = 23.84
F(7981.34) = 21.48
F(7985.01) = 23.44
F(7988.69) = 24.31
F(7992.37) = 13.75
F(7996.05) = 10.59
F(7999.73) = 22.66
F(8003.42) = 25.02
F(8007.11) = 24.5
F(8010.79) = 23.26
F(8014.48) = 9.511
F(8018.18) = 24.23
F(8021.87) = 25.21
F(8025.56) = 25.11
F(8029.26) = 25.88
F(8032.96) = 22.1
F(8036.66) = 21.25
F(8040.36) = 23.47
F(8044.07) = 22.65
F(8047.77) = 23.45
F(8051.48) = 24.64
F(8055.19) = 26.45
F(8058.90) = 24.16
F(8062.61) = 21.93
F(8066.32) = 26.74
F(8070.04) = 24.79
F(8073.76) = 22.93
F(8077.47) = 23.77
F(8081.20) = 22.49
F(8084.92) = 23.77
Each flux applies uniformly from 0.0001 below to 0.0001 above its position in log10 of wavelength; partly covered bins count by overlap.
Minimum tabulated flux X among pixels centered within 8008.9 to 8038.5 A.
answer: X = 9.511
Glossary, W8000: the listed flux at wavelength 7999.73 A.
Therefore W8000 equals 22.66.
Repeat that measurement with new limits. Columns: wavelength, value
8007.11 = 24.5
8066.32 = 26.74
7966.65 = 20.61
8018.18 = 24.23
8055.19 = 26.45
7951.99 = 24.77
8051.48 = 24.64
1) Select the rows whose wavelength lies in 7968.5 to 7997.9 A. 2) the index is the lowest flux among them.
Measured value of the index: 10.59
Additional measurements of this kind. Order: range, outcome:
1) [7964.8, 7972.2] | 20.61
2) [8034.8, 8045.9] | 21.25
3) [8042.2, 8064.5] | 21.93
